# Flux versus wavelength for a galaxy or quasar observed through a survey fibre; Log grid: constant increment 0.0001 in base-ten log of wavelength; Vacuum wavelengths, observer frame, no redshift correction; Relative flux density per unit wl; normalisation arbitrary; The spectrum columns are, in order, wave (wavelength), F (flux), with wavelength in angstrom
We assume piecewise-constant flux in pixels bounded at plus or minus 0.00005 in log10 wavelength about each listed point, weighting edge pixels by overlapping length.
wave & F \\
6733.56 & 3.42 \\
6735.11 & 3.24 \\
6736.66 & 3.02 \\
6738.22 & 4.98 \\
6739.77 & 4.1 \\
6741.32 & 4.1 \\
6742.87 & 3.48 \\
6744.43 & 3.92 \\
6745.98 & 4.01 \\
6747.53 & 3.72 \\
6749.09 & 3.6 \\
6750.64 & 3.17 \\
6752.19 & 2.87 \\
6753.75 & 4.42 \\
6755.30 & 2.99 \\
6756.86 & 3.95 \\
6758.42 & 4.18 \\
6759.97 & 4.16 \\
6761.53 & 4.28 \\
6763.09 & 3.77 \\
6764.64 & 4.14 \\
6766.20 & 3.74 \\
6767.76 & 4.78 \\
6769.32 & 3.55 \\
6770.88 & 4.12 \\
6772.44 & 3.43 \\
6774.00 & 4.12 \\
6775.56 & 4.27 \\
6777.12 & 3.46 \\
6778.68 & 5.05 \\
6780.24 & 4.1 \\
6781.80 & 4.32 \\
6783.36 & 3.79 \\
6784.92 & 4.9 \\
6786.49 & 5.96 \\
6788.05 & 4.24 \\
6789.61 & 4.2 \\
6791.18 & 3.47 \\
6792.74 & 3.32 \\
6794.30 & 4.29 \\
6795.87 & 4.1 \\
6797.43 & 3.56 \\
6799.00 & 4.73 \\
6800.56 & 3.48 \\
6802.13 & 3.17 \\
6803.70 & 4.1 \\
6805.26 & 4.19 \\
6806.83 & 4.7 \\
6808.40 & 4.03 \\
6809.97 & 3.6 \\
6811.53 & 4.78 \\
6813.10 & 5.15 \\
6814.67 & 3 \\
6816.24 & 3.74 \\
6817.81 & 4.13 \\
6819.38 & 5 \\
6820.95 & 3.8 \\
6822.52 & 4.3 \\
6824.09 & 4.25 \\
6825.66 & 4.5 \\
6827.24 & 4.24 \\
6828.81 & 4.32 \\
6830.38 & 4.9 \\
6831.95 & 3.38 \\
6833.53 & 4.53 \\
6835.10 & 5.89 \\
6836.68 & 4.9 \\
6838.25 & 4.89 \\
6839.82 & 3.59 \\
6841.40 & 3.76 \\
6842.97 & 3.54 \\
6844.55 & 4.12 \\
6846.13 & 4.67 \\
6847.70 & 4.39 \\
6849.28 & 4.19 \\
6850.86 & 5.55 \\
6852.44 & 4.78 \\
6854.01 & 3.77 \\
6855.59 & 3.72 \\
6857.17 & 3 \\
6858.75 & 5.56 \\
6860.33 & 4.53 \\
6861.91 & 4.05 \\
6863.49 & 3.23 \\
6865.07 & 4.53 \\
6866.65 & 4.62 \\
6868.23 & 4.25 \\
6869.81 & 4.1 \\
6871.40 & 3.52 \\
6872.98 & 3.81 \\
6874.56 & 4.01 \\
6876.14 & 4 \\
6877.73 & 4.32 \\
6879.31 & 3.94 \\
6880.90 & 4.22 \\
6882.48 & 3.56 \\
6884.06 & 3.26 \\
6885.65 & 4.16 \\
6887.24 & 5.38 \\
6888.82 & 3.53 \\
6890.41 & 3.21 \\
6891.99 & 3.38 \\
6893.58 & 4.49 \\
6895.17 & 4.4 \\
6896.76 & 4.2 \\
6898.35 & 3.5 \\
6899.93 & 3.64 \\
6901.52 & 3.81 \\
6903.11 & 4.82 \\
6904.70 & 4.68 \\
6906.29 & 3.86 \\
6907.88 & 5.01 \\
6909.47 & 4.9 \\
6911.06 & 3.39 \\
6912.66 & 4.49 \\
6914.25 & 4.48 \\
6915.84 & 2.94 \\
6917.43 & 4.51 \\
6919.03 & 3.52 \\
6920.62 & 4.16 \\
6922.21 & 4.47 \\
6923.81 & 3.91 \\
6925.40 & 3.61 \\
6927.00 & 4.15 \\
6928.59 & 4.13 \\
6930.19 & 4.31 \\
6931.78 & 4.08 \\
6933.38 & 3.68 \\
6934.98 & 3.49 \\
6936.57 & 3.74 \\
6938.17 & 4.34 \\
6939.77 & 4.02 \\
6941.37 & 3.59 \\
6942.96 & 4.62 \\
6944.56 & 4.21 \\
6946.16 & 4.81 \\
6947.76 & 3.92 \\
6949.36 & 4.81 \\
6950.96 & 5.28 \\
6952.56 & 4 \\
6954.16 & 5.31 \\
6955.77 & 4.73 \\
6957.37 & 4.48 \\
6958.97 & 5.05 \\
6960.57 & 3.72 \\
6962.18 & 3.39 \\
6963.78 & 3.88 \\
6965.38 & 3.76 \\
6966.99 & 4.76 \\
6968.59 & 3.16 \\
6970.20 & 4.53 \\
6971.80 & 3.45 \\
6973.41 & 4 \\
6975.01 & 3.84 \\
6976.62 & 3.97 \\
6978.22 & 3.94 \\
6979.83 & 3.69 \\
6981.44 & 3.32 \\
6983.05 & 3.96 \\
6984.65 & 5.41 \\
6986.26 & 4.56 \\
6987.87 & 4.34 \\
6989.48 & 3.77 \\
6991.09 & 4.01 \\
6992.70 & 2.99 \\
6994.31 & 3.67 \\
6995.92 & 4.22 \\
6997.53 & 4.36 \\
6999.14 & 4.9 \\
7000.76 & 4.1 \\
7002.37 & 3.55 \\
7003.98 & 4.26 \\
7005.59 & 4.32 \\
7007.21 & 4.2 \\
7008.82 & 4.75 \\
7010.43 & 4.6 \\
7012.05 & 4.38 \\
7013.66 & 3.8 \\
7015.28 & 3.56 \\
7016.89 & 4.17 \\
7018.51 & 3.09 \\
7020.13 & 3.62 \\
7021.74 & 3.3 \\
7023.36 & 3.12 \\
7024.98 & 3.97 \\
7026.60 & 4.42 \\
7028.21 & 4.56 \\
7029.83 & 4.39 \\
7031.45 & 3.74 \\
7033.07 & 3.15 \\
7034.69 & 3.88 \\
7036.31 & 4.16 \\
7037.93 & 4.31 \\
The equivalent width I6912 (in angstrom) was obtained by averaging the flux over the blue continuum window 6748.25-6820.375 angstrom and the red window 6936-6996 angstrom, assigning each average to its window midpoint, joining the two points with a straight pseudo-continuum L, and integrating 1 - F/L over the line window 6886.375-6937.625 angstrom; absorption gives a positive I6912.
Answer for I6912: 0.63 angstrom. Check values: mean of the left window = 4.05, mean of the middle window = 4.06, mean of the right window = 4.14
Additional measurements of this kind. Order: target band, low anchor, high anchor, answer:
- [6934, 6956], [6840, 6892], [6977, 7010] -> -1.2 angstrom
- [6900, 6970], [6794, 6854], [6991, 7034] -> -1.6 angstrom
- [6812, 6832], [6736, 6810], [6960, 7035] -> -1.3 angstrom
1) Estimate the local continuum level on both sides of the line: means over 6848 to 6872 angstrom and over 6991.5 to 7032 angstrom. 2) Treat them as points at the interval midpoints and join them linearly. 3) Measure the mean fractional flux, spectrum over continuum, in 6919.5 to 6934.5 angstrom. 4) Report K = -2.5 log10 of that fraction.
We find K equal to 0.03 mag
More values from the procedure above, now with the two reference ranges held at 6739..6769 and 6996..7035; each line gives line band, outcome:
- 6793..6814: -0.06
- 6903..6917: -0.08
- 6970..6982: 0.05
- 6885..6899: -0.02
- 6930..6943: 0.01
